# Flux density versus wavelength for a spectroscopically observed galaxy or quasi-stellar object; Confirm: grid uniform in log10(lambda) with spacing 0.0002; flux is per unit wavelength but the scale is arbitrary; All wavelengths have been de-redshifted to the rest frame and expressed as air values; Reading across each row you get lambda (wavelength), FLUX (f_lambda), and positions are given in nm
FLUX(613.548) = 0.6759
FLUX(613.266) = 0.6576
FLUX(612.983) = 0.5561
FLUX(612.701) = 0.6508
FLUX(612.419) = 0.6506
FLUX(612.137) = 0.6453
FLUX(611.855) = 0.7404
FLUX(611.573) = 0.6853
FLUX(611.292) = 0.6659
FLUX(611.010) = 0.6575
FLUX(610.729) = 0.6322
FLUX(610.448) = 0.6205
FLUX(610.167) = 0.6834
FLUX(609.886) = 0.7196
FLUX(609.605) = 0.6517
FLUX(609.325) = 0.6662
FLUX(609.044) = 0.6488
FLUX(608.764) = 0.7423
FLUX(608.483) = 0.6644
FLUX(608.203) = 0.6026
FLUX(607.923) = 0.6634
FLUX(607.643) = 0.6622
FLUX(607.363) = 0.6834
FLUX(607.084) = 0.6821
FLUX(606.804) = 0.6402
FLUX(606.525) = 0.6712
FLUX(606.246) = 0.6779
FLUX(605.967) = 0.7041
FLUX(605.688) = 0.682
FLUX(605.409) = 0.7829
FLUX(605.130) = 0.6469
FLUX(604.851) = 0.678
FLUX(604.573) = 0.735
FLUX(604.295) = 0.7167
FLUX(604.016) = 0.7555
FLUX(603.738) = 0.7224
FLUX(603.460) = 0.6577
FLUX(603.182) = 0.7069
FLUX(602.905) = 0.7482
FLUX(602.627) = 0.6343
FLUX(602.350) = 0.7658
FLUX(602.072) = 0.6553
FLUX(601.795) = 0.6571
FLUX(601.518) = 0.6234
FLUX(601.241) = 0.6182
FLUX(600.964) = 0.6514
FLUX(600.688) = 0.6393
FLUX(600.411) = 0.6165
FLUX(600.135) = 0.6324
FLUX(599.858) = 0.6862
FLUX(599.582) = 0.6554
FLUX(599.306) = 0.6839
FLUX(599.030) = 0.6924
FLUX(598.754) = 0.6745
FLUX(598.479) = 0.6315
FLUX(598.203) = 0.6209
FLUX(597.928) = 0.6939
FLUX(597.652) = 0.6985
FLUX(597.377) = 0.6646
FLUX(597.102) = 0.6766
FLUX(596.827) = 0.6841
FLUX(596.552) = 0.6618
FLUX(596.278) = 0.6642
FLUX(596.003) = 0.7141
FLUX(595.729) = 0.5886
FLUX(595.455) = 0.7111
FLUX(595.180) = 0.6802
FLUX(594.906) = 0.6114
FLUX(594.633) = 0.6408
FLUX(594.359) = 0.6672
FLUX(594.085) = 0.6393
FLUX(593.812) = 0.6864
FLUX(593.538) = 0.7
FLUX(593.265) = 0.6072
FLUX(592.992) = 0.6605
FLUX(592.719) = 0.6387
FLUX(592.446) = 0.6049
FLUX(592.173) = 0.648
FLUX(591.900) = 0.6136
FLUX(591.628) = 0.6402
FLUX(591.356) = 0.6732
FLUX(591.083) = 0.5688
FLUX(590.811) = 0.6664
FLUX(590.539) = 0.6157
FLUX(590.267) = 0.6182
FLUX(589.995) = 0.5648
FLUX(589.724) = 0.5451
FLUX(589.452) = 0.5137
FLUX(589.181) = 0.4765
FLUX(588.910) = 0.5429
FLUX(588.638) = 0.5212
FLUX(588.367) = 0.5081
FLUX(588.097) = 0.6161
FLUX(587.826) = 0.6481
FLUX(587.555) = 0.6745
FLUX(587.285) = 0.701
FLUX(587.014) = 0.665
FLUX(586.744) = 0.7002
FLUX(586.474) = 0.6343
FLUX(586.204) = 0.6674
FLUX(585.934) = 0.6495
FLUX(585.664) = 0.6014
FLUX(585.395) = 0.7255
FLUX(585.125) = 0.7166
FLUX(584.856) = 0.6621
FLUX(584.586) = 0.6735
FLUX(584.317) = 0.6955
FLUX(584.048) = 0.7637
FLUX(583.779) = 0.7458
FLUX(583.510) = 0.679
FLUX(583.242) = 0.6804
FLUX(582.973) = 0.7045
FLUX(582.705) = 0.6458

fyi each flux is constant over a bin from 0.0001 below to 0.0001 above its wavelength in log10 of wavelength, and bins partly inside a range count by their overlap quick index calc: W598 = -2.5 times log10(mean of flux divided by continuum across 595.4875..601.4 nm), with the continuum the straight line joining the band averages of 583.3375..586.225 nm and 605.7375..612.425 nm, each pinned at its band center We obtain 0.030 mag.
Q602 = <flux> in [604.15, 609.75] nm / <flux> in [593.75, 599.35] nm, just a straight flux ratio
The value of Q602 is 1.02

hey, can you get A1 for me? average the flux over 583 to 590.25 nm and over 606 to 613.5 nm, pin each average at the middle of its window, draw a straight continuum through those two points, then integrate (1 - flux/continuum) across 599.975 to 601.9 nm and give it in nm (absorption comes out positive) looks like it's 0.06 nm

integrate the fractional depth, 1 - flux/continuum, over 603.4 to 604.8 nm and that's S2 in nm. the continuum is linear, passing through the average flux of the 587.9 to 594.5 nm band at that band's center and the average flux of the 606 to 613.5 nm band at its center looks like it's -0.16 nm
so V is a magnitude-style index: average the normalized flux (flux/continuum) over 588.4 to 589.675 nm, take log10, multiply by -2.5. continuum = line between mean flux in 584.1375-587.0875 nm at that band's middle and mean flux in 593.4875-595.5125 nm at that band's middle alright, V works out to 0.29 mag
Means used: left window 0.673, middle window 0.515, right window 0.664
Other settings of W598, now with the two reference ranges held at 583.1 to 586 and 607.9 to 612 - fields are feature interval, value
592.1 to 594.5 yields 0.05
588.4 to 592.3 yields 0.17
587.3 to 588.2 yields 0.05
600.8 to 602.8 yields 0.03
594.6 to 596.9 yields 0.03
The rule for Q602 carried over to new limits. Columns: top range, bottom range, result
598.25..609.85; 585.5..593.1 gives 1.10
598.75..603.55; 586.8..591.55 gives 1.12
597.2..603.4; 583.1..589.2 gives 1.02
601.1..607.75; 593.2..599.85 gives 1.03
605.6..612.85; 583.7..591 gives 1.06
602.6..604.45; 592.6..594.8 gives 1.09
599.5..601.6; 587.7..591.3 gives 1.12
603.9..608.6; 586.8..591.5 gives 1.15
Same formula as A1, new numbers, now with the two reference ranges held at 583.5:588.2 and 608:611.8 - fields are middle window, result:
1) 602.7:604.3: -0.107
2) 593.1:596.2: 0.071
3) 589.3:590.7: 0.217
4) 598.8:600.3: 0.006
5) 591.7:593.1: 0.088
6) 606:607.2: -0.005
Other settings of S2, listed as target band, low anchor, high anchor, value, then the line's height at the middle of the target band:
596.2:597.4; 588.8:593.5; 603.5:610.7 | -0.08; 0.631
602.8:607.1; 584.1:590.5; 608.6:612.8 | -0.27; 0.659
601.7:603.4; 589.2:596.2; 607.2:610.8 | -0.11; 0.652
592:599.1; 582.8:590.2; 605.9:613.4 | -0.12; 0.649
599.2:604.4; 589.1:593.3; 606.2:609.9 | -0.24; 0.645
